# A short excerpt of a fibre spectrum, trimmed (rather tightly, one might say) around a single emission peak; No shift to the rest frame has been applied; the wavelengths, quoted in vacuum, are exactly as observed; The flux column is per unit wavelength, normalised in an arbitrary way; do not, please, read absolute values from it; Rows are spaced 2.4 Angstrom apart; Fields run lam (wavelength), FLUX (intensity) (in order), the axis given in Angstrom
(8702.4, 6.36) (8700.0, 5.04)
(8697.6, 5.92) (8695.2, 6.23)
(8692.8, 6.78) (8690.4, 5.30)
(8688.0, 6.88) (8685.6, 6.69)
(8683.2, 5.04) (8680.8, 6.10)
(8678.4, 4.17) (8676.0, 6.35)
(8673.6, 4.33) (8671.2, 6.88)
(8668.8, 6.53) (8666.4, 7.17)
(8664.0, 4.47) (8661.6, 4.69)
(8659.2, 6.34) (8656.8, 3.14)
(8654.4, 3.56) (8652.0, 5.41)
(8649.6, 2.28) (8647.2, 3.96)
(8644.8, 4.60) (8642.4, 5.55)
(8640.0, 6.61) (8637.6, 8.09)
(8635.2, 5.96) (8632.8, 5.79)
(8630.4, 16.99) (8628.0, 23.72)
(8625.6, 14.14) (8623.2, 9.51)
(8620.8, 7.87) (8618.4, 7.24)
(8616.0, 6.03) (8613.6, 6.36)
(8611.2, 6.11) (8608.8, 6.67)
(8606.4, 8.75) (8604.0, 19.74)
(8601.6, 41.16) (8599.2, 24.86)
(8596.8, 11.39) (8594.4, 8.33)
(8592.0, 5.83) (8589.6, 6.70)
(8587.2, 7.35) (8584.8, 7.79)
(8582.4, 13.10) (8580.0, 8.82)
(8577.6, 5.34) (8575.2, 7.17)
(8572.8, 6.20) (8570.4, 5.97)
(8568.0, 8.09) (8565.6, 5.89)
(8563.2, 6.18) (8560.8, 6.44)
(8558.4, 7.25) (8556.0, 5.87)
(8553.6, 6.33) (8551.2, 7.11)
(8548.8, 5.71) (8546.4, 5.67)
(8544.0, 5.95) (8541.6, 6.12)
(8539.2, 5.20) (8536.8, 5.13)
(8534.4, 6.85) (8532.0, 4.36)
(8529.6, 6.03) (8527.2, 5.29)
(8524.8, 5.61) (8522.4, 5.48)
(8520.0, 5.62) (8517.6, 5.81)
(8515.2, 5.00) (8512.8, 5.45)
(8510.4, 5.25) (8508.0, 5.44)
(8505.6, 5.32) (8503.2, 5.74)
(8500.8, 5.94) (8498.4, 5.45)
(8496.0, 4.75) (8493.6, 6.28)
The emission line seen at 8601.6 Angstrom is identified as Halpha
